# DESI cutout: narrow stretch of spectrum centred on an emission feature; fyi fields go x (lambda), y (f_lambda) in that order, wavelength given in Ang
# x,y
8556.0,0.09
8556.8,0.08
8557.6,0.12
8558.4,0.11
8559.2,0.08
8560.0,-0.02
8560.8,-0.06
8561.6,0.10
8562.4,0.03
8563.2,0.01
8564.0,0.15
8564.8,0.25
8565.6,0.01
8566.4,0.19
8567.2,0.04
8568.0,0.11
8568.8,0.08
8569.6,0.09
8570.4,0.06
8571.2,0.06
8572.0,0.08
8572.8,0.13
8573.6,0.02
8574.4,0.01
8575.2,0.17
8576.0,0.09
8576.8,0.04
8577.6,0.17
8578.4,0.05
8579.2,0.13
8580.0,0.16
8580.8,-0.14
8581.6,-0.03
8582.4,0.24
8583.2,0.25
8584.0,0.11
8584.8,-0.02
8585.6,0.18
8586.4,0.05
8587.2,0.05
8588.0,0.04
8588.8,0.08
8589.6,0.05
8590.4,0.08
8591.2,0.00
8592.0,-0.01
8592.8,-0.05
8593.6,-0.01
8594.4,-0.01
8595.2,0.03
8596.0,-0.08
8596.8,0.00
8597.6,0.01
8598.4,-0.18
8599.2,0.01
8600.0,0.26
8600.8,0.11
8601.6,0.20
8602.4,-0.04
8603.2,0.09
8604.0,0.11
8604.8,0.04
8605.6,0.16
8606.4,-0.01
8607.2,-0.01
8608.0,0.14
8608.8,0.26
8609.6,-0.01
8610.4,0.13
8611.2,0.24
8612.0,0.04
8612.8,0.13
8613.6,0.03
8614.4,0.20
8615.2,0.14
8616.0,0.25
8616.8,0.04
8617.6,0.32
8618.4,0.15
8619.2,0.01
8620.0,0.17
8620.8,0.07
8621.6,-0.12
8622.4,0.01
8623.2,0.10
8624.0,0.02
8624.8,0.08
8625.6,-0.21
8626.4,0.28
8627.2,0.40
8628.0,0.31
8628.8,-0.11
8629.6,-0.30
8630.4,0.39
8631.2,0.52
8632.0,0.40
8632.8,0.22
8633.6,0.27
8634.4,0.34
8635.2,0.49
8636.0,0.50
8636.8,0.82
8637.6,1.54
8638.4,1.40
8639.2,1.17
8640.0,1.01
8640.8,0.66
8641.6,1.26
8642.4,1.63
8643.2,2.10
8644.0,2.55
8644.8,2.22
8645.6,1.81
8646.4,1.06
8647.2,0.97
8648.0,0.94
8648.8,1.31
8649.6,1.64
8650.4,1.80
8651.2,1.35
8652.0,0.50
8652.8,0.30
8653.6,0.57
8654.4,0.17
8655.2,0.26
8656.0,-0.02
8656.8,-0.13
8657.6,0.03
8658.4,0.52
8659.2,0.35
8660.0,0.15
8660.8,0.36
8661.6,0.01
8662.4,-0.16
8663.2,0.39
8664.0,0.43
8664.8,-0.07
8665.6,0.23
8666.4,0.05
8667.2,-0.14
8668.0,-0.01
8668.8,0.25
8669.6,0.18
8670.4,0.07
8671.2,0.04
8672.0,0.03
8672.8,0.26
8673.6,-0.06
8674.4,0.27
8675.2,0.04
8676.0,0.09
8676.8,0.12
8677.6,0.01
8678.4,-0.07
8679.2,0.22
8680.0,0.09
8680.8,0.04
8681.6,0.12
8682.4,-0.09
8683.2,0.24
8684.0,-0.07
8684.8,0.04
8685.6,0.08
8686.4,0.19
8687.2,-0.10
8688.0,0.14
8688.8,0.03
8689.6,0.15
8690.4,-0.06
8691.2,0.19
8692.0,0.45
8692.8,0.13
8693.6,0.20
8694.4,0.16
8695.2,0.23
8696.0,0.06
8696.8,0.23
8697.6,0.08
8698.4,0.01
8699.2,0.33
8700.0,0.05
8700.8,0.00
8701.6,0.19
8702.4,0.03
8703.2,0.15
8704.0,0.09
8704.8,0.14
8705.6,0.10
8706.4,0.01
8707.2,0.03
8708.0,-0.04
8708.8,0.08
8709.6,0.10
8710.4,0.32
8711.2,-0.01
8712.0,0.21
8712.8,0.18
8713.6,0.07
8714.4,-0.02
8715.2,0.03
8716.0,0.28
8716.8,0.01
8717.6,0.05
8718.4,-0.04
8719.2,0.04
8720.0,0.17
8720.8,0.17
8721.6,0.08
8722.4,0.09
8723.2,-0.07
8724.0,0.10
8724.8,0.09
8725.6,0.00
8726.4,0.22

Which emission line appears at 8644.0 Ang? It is [O II]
